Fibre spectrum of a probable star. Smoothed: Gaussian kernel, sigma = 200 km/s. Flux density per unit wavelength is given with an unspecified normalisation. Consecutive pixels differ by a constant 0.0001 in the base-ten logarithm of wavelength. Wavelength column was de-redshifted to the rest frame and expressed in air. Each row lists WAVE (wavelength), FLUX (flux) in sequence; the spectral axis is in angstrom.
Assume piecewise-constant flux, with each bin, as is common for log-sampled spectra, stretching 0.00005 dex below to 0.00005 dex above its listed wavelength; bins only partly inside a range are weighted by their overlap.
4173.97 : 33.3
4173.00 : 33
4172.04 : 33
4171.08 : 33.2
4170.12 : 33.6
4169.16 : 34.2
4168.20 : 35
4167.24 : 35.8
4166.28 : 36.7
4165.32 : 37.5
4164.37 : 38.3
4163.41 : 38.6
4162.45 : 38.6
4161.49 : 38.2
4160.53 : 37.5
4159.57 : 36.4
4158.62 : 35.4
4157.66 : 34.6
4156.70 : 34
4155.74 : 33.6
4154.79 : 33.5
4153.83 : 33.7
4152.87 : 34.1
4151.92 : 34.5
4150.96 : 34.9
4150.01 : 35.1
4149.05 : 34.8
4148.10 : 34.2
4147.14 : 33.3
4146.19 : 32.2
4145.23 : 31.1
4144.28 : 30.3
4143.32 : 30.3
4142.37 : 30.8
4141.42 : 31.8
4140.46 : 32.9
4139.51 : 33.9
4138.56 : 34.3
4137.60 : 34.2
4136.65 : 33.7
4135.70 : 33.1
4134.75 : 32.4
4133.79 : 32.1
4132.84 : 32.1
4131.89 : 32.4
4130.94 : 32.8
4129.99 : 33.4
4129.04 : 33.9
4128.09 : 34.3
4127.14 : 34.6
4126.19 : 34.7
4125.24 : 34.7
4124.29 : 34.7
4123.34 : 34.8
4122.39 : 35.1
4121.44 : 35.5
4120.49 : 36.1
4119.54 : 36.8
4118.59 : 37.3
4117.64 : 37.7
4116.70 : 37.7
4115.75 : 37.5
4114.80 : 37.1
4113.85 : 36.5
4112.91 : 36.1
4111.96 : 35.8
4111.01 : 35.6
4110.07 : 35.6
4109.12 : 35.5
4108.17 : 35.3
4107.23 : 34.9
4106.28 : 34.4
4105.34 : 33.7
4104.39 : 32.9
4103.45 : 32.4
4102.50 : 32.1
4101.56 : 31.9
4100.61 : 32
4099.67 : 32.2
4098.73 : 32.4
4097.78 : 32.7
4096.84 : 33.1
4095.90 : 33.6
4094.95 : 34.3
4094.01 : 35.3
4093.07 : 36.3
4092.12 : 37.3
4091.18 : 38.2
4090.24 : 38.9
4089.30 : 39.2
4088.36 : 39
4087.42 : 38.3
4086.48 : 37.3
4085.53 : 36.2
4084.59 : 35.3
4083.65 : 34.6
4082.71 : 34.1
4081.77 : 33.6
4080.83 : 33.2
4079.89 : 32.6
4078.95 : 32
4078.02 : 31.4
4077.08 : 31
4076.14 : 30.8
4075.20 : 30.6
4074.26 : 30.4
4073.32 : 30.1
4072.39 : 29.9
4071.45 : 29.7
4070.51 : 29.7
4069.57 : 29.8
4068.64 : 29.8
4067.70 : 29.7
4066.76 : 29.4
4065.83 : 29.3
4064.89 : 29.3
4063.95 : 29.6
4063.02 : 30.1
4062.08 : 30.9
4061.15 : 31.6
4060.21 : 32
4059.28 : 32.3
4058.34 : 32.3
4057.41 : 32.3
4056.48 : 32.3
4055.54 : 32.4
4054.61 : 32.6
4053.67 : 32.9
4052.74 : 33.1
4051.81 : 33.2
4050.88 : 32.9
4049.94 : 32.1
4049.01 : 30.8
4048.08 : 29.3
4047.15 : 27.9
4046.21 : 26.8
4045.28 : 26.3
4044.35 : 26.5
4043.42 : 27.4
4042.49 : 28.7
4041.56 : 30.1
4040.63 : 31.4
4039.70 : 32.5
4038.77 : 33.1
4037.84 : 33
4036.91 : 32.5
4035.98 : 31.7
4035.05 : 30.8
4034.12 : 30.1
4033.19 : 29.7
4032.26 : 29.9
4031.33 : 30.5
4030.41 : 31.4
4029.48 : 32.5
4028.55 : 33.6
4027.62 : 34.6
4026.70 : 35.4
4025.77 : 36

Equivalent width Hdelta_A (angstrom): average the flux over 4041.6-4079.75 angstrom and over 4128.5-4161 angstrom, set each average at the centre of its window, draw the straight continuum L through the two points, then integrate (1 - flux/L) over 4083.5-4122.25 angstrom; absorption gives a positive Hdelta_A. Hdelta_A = -4.2 angstrom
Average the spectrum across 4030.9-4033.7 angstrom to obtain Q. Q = 30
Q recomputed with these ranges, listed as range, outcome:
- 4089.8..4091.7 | 38.6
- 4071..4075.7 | 30.1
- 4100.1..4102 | 31.9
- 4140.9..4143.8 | 31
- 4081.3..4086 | 34.8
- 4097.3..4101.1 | 32.3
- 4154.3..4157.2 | 33.7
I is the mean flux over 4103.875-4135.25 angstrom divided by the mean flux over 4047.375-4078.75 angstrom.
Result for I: 1.13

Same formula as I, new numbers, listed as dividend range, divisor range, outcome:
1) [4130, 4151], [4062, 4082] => 1.07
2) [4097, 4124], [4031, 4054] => 1.14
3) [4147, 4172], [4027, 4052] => 1.15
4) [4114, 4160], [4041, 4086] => 1.10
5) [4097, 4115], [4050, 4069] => 1.09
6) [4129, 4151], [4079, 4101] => 0.93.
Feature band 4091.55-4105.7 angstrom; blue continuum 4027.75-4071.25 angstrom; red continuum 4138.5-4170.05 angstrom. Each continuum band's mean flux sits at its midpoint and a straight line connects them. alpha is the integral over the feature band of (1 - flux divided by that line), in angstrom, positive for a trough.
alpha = -0.4 angstrom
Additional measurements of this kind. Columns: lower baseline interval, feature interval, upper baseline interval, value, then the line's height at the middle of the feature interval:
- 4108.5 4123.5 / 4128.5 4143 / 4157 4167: 1.5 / 36.6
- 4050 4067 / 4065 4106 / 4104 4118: 0.8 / 33.8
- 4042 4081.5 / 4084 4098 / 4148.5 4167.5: -1.8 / 32.2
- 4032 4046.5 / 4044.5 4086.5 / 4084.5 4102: 1.8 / 32.7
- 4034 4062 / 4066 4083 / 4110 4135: 0.8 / 32.5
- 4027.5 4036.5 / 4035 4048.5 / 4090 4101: 0.8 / 31.9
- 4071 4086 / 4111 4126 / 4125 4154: -1.5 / 32.9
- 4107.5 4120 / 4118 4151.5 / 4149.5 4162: 1.9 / 35.8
